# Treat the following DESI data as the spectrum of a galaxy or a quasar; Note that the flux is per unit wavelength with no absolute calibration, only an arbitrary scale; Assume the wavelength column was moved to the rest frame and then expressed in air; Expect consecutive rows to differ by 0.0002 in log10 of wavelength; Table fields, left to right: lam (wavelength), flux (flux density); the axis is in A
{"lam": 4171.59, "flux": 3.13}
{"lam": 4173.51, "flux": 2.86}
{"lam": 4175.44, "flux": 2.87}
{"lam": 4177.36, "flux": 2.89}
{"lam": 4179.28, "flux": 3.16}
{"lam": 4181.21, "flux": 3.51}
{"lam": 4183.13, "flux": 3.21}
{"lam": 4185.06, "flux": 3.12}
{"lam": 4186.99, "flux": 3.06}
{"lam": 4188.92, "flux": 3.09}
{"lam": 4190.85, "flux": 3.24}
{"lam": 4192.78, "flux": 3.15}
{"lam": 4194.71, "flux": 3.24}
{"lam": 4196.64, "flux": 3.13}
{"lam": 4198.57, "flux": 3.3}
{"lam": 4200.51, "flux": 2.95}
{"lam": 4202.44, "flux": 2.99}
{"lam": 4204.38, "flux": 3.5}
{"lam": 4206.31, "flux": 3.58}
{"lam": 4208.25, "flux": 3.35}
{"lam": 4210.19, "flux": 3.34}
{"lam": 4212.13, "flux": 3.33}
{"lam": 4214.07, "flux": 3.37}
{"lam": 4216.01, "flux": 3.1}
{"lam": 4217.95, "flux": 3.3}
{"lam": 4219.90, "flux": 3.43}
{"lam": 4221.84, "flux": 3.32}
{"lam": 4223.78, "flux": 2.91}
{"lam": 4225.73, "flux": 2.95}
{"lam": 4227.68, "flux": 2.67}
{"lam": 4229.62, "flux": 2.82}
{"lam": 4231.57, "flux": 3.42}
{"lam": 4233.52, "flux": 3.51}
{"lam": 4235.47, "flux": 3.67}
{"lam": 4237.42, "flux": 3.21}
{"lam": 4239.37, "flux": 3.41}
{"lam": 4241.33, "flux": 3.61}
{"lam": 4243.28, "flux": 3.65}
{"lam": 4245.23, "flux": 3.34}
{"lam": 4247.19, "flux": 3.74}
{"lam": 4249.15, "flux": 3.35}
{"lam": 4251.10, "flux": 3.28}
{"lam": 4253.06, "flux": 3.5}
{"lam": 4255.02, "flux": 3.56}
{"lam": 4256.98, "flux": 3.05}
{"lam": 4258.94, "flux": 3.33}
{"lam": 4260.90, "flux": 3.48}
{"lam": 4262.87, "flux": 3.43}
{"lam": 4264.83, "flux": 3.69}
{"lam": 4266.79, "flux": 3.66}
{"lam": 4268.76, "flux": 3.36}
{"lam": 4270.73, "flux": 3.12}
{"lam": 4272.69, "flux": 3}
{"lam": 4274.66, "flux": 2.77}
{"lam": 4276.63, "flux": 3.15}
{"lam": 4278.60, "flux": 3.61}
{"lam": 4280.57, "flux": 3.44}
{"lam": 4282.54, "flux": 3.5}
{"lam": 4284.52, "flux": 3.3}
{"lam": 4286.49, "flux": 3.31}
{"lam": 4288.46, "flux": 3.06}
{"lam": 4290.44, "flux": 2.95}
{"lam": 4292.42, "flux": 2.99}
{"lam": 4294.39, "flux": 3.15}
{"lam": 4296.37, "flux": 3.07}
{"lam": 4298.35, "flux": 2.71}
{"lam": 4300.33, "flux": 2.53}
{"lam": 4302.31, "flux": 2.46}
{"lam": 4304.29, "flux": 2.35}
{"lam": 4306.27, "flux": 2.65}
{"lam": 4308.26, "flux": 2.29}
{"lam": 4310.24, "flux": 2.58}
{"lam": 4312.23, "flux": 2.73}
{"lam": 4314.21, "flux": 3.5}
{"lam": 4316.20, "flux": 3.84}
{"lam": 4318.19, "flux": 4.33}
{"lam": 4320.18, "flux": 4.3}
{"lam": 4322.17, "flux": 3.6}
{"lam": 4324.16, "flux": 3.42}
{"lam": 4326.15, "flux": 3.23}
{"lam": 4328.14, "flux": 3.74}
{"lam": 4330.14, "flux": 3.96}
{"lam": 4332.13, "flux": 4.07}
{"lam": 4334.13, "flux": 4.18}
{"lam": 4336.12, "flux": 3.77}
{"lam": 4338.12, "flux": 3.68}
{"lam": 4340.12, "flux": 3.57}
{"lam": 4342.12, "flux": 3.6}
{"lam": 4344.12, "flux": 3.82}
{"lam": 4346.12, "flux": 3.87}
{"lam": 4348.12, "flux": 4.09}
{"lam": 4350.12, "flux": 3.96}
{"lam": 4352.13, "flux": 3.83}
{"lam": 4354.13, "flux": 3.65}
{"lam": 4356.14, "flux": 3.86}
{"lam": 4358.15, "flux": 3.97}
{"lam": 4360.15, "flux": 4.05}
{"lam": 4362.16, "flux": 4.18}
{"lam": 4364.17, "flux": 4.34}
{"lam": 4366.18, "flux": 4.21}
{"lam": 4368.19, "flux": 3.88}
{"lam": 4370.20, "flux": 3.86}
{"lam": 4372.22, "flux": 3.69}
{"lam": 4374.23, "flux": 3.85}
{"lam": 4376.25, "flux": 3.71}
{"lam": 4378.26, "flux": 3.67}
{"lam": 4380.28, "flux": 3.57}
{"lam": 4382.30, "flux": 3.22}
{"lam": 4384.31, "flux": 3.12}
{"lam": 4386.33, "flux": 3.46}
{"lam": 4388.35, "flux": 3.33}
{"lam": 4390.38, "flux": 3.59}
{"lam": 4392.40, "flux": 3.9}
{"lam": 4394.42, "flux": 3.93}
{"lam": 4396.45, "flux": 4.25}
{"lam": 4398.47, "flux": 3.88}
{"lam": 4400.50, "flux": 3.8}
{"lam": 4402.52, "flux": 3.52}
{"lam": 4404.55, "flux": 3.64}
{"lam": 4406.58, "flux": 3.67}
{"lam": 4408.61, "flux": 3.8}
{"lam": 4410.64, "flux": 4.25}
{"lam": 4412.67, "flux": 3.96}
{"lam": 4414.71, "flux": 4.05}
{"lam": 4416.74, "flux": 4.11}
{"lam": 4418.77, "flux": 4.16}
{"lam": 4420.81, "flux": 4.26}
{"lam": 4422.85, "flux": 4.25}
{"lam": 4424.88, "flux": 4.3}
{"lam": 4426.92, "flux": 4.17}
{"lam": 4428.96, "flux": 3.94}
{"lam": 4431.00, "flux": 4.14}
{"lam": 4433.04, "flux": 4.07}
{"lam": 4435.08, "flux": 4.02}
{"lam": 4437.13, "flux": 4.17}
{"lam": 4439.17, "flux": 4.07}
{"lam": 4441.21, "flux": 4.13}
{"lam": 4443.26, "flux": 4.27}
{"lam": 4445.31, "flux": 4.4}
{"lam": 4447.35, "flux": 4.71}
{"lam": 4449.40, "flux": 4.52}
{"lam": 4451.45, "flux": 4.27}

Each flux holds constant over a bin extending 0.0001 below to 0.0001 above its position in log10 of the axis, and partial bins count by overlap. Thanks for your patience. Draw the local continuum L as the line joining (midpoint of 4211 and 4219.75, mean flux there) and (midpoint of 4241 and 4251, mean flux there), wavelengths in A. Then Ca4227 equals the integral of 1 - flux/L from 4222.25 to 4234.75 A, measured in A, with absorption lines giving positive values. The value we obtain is 1.2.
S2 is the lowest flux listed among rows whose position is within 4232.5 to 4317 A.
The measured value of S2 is 2.29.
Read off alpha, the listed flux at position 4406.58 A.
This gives 3.67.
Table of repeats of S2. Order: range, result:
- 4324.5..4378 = 3.23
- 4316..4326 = 3.42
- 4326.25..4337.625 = 3.74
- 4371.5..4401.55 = 3.12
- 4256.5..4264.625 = 3.05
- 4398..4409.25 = 3.52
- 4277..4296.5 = 2.95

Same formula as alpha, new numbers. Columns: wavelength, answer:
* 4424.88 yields 4.3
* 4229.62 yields 2.82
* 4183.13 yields 3.21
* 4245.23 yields 3.34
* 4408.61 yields 3.8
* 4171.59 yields 3.13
